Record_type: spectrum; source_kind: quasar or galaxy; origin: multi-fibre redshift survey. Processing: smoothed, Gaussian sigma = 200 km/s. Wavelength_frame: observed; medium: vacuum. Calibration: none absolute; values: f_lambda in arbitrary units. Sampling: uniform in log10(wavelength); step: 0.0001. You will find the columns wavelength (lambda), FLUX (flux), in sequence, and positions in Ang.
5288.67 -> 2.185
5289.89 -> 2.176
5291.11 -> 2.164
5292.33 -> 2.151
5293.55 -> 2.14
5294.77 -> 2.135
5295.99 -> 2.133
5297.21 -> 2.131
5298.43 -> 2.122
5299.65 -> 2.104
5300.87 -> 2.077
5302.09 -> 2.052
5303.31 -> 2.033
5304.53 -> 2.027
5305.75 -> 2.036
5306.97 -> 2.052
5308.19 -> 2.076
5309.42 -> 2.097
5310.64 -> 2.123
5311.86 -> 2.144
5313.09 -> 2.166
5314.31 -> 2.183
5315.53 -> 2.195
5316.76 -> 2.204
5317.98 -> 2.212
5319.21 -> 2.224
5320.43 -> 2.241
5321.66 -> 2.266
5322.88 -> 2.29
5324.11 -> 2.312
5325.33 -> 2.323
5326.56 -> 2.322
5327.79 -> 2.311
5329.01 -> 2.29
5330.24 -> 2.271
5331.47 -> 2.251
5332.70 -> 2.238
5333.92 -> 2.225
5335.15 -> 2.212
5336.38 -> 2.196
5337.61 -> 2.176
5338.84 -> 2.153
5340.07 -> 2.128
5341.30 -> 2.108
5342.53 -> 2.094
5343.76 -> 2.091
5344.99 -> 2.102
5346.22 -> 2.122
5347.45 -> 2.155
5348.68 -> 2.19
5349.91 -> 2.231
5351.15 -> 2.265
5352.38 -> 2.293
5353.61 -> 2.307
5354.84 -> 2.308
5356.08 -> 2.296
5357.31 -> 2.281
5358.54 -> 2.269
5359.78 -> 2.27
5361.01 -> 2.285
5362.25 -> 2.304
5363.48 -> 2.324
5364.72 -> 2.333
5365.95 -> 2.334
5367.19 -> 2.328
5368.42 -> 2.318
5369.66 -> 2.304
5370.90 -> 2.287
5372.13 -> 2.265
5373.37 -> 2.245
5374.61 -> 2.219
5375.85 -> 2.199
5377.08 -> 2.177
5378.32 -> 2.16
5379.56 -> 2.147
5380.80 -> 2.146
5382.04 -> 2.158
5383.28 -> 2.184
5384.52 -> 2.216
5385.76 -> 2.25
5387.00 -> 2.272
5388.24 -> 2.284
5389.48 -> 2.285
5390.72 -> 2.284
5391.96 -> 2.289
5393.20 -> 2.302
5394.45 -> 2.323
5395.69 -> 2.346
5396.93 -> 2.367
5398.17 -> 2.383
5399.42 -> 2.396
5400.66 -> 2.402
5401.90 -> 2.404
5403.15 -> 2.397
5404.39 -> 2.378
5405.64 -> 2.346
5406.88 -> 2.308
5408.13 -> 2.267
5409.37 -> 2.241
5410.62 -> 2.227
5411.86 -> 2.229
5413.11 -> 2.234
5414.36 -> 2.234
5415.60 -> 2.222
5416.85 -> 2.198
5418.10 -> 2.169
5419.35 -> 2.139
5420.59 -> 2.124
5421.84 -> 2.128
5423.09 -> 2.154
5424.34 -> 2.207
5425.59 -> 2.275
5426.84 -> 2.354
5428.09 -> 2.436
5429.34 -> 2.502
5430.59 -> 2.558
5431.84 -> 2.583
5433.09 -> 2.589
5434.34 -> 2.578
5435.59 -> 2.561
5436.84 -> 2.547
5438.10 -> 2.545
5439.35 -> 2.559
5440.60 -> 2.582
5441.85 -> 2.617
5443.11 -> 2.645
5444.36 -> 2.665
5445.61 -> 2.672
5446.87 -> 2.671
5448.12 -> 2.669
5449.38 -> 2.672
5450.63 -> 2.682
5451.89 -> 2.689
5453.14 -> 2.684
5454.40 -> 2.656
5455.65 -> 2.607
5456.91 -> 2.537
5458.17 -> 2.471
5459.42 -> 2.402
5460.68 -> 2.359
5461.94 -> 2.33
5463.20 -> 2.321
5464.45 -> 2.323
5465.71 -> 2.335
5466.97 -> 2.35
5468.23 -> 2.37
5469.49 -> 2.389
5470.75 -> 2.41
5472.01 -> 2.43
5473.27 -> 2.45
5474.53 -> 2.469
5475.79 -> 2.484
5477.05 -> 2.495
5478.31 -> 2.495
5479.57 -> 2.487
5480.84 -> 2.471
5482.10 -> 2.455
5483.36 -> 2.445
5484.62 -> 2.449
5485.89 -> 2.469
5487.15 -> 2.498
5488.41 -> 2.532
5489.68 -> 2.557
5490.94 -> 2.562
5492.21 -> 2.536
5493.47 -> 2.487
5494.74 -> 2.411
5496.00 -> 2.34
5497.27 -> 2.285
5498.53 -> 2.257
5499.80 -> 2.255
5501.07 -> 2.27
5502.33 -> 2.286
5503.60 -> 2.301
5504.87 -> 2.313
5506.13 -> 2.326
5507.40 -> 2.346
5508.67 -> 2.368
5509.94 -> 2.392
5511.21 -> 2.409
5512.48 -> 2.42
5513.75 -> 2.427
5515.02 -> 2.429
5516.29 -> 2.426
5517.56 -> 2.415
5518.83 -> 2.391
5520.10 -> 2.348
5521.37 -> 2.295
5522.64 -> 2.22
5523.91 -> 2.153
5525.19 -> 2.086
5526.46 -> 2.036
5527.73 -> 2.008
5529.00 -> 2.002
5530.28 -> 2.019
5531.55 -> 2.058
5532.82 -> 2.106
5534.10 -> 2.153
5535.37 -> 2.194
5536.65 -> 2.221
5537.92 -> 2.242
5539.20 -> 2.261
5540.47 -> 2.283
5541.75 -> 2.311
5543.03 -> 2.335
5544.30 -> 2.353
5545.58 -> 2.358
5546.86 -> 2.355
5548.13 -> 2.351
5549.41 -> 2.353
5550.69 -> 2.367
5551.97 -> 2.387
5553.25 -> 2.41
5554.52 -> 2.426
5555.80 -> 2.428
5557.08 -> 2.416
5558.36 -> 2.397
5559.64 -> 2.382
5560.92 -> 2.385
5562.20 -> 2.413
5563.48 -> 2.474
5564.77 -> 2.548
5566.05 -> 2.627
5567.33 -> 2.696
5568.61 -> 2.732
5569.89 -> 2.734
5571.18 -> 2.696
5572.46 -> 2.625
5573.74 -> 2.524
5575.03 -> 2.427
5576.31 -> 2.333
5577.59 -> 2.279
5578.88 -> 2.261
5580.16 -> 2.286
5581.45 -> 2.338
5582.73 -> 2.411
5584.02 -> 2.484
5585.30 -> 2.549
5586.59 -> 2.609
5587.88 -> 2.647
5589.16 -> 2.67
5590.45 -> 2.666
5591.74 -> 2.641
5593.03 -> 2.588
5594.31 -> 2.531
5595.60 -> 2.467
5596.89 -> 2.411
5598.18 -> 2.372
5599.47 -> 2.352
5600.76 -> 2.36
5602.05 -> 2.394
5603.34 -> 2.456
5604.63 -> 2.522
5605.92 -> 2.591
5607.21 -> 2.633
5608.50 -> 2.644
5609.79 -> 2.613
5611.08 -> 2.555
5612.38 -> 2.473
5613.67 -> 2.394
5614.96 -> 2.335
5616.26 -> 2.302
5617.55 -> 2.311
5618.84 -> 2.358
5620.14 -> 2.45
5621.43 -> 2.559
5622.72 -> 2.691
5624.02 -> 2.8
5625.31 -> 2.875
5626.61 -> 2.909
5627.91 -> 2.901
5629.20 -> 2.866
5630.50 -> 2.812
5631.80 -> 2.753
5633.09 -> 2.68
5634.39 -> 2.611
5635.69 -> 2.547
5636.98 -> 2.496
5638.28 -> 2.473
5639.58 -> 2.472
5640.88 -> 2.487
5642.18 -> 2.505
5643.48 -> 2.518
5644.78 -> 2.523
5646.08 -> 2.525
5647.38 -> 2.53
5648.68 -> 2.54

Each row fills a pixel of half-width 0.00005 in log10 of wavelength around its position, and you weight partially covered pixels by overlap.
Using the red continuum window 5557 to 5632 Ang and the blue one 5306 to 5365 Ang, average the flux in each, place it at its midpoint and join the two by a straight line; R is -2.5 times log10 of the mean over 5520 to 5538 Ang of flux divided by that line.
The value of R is 0.15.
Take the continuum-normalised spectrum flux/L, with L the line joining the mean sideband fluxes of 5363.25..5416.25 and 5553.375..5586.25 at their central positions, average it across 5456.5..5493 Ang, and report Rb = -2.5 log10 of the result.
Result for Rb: -0.03 mag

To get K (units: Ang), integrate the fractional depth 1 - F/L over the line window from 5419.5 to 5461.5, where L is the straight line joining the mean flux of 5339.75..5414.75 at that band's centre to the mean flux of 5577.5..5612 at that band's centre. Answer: -3.24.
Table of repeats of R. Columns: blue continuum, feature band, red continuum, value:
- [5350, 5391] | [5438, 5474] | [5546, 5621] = -0.08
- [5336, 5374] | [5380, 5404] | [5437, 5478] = 0.02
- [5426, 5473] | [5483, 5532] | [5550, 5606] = 0.08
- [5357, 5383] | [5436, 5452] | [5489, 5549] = -0.16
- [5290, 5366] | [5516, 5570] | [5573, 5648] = 0.06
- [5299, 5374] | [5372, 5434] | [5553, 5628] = 0.00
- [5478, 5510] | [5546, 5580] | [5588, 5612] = 0.01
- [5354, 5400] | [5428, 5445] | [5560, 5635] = -0.10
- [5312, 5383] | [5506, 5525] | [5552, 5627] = 0.03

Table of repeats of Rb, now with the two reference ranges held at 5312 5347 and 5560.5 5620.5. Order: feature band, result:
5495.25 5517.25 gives 0.026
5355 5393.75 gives 0.000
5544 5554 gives 0.036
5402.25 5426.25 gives 0.031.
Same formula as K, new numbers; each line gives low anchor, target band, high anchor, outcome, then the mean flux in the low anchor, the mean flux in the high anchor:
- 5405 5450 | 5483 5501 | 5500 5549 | -0.9 Ang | 2.41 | 2.27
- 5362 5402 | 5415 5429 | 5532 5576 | 0.5 Ang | 2.28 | 2.41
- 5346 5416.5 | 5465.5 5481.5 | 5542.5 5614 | -0.4 Ang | 2.27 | 2.48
